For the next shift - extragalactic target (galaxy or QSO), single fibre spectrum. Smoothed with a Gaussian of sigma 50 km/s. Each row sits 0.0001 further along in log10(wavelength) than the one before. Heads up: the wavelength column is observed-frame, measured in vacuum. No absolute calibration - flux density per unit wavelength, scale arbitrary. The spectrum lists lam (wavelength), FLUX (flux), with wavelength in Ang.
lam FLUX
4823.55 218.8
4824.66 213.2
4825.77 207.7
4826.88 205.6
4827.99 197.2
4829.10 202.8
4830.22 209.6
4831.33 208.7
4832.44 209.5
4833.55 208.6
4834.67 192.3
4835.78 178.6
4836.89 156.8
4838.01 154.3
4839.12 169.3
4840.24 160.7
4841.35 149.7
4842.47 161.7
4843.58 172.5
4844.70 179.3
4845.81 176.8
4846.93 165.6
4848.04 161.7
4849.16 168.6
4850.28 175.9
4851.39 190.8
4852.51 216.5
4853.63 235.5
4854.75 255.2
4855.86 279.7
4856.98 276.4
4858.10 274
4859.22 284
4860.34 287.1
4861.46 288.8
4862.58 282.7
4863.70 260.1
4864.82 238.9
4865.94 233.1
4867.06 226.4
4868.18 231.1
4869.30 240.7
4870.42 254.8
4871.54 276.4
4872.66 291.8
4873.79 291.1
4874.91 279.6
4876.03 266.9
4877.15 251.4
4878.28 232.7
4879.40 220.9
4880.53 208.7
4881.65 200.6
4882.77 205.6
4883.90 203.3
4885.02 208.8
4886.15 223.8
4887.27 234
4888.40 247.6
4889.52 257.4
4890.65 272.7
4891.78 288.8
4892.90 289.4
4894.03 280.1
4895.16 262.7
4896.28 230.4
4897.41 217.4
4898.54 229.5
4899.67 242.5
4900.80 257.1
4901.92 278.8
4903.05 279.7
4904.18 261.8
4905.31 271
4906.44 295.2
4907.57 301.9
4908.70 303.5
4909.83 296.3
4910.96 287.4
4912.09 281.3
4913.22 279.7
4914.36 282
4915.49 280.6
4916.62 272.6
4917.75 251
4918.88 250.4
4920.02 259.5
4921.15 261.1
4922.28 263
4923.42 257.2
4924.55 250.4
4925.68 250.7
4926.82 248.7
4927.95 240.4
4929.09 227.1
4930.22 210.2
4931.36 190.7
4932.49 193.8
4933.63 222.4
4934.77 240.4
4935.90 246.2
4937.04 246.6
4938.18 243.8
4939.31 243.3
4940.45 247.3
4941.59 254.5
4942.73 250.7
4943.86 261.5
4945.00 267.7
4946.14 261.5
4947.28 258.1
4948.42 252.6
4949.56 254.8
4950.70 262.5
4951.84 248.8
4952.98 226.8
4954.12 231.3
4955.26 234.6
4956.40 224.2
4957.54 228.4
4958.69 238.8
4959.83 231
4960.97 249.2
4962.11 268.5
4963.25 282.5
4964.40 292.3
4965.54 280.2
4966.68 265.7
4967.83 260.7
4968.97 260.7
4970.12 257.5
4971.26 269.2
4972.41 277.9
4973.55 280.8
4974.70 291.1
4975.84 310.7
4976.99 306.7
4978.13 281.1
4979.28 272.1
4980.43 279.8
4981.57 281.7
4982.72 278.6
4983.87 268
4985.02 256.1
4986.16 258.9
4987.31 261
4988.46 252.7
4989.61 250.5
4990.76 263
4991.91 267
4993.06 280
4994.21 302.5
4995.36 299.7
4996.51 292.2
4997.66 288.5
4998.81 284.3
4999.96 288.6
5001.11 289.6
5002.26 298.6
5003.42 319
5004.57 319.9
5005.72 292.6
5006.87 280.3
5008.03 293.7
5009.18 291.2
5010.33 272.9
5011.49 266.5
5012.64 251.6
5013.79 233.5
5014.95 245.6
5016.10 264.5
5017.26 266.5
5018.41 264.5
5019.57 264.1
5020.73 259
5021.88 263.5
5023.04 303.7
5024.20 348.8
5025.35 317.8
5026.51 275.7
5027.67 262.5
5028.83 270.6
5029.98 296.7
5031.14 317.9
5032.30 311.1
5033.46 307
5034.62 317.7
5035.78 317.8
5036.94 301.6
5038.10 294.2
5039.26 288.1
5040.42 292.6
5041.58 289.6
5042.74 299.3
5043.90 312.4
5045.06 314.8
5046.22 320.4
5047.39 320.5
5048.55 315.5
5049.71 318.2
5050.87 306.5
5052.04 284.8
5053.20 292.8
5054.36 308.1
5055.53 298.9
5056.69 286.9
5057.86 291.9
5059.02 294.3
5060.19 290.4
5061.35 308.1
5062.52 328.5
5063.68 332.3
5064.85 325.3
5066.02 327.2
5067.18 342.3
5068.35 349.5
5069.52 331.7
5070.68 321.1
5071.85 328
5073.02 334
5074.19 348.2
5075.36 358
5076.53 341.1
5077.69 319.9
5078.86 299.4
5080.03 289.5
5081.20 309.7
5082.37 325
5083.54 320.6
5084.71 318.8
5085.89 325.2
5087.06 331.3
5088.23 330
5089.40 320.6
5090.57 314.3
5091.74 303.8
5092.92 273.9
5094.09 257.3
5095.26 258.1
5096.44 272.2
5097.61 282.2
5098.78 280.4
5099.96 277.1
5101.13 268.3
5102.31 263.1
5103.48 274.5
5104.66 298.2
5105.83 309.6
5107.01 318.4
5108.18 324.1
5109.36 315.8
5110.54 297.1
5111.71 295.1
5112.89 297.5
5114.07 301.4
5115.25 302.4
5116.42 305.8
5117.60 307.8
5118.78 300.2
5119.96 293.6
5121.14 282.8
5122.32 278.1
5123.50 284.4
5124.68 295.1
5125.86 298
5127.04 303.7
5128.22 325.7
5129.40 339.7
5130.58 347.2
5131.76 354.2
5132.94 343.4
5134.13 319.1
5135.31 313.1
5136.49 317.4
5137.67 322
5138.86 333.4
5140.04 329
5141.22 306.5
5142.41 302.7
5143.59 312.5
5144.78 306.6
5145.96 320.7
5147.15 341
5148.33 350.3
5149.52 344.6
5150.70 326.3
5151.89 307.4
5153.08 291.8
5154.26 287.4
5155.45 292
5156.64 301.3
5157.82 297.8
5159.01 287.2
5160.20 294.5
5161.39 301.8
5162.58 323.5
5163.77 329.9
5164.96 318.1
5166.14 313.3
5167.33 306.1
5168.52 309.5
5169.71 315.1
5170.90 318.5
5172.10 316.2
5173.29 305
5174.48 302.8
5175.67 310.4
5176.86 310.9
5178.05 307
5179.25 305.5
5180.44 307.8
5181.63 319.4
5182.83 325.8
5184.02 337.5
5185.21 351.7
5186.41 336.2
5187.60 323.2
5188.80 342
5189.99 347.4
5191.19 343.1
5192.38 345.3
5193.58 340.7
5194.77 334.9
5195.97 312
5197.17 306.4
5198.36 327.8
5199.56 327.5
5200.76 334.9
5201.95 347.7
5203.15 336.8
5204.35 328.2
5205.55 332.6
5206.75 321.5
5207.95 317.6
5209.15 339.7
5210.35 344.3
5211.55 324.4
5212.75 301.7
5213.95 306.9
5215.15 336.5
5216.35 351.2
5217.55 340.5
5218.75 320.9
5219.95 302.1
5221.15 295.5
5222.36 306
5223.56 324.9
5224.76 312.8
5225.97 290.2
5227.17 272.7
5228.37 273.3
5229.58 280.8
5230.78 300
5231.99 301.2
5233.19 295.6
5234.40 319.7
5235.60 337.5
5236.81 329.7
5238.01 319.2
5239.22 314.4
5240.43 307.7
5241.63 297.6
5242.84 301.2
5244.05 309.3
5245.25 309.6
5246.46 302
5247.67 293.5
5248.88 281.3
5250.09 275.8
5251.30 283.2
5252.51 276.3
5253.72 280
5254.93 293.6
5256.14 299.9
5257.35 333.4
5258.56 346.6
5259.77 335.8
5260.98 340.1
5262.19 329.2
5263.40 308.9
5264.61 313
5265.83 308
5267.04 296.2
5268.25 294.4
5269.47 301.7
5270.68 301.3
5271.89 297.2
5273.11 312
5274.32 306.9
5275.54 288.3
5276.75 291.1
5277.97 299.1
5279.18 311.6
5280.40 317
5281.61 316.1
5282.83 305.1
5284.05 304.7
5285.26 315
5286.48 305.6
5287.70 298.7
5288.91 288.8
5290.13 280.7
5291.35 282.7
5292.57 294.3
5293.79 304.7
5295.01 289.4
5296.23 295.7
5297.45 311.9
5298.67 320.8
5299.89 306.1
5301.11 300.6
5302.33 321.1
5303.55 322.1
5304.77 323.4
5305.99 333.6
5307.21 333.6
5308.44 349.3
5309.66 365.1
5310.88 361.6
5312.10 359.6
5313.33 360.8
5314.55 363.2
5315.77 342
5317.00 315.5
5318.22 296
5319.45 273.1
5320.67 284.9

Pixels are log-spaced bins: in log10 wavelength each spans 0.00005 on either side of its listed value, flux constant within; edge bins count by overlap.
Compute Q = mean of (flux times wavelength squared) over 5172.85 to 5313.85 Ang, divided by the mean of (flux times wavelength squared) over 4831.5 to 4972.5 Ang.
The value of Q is 1.48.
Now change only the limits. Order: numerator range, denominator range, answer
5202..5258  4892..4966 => 1.37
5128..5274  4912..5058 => 1.26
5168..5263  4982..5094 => 1.13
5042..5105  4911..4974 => 1.29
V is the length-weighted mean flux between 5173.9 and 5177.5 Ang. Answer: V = 309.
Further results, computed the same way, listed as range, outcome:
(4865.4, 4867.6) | 230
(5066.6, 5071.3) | 336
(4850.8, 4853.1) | 204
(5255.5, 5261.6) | 331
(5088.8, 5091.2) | 318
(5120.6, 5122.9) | 280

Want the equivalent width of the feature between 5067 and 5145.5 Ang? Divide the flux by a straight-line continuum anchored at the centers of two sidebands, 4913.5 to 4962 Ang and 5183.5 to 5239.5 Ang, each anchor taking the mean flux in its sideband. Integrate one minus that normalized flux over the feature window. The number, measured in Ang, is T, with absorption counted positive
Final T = -4.5 Ang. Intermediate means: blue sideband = 246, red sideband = 322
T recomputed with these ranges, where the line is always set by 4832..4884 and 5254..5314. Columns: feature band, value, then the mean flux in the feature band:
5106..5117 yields -1.2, 307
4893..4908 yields -2.0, 263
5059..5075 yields -3.6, 327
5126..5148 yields -3.3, 324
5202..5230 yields -1.6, 316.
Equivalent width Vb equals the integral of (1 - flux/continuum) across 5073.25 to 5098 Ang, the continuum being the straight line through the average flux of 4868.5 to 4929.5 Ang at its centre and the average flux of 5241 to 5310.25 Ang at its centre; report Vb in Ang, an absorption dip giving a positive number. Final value -2.46 Ang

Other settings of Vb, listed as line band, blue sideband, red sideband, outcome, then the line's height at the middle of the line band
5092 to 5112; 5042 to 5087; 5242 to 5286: 1.8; 315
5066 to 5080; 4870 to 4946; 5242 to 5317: -2.6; 279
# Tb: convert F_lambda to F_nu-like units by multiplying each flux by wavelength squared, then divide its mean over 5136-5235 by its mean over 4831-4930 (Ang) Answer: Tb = 1.5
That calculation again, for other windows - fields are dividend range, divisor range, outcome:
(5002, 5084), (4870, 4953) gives 1.26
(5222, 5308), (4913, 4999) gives 1.33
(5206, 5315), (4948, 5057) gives 1.23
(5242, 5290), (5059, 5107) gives 1.05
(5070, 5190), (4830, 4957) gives 1.42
